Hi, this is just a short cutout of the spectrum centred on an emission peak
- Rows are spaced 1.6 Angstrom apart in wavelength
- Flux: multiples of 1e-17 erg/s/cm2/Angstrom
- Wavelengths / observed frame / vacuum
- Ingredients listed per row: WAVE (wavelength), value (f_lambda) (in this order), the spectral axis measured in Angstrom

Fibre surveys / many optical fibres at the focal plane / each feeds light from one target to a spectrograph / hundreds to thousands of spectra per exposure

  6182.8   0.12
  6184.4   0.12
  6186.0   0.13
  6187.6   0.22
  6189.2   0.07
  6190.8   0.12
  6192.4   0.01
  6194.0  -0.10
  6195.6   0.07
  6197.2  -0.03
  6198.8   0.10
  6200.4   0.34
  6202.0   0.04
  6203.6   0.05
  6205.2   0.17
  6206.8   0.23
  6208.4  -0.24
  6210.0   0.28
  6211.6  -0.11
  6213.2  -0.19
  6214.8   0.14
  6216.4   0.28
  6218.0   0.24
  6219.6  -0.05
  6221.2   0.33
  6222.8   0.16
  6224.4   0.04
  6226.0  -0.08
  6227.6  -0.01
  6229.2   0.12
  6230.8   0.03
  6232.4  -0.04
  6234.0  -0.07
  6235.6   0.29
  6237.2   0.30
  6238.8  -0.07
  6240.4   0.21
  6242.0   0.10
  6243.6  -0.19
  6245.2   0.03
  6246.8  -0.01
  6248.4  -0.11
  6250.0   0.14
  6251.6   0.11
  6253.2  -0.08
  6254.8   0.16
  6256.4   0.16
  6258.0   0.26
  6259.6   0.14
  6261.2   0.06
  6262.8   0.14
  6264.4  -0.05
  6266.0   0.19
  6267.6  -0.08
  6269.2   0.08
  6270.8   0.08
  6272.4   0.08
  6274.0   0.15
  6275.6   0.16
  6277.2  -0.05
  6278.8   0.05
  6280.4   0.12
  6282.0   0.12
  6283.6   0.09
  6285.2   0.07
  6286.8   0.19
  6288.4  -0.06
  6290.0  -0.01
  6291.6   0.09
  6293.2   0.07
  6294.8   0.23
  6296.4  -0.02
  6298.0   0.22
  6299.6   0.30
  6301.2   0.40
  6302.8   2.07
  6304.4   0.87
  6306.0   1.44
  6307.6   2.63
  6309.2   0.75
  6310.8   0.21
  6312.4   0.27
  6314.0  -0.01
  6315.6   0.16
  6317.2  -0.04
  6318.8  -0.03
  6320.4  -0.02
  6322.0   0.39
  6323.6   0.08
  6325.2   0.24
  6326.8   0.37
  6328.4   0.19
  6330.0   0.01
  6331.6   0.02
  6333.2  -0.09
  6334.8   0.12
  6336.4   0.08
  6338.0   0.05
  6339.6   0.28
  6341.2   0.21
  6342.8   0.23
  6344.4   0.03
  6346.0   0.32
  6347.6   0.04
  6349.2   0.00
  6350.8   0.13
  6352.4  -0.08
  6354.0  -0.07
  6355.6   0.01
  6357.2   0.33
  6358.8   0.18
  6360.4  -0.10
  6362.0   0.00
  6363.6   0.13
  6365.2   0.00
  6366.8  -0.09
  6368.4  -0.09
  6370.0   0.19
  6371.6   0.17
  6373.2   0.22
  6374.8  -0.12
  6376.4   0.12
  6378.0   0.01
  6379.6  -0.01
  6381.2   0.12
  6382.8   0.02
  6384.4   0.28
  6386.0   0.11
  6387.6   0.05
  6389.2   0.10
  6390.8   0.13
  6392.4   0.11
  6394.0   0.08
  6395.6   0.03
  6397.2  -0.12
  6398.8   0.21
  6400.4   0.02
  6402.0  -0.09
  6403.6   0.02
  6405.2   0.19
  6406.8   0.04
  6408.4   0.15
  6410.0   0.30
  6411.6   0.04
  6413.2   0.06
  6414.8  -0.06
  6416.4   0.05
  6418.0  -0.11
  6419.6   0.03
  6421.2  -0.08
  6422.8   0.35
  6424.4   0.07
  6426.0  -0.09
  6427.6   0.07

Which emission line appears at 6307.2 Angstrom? [O II]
